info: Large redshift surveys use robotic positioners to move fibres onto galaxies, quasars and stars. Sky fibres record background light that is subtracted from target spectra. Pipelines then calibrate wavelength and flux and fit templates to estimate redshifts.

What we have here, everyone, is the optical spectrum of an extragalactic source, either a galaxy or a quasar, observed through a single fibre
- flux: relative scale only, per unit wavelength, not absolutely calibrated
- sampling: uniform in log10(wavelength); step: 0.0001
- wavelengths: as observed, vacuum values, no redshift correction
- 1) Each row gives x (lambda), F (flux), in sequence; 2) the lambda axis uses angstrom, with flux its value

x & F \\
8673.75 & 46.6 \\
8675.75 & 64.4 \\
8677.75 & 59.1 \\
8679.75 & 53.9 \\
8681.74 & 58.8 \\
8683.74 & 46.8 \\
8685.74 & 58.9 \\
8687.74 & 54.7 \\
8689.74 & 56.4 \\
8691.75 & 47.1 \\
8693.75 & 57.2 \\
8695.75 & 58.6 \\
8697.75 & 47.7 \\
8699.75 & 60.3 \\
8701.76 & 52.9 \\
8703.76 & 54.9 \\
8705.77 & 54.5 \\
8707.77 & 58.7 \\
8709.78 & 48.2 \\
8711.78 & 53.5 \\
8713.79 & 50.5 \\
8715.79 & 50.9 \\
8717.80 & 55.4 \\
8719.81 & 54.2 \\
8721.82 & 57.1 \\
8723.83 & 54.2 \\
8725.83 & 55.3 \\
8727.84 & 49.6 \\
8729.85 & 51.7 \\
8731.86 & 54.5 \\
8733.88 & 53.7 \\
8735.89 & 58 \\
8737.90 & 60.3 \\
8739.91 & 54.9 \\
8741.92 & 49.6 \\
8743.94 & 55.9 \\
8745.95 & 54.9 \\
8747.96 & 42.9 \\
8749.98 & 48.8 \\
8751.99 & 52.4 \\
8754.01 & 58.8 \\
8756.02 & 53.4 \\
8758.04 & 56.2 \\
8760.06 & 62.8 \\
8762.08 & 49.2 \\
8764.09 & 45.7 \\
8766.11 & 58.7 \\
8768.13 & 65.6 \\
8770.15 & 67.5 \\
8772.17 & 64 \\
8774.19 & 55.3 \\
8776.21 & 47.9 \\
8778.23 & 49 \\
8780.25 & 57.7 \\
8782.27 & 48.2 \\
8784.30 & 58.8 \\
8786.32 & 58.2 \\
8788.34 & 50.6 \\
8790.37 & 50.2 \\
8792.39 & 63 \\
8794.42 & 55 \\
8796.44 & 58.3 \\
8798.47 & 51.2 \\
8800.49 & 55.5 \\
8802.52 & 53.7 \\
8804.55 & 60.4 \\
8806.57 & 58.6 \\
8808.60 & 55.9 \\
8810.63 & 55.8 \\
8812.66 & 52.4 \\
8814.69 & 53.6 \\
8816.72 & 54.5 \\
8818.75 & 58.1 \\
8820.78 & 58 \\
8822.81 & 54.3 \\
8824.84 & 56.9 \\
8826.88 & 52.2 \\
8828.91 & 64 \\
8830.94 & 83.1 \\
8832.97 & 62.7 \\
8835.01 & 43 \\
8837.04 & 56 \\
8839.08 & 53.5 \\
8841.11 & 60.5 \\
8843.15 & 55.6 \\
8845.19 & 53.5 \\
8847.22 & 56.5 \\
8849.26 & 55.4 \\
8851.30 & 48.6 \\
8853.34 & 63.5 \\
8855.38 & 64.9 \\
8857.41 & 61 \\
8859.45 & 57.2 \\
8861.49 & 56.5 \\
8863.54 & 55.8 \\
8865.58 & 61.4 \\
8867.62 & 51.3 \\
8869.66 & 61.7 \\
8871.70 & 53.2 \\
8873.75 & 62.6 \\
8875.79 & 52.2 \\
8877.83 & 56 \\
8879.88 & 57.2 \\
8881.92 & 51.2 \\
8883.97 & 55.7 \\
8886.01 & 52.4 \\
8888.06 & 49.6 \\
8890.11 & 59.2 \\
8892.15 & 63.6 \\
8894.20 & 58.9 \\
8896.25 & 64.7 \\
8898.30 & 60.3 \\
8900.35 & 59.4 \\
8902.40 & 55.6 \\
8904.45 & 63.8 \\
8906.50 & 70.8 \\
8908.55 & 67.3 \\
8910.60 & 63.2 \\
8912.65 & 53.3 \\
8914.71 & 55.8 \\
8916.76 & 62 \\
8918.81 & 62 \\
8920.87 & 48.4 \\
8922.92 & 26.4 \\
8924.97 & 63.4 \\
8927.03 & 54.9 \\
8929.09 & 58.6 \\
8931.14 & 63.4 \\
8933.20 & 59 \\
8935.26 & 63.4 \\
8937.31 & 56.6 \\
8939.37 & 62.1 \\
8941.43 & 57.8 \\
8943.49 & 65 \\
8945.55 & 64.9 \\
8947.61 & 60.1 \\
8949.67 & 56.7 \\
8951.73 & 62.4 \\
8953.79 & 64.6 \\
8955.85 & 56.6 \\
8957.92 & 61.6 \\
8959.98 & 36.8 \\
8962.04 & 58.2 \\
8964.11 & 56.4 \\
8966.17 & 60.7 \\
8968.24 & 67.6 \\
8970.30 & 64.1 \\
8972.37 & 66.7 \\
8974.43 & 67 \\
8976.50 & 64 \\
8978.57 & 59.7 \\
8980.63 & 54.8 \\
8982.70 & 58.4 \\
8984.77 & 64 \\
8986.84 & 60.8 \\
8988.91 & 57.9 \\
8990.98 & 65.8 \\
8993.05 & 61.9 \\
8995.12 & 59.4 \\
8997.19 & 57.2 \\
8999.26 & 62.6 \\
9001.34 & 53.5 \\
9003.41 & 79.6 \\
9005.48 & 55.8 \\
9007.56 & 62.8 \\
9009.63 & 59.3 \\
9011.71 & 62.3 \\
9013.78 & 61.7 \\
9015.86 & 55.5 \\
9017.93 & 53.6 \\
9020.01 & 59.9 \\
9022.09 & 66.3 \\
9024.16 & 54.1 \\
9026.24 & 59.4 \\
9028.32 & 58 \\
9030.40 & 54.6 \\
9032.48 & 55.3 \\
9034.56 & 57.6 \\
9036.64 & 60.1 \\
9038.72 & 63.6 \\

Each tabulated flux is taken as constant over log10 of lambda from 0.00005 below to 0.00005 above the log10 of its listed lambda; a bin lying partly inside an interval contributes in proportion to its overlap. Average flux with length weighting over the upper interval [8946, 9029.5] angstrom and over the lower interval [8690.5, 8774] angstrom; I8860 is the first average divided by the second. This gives 1.1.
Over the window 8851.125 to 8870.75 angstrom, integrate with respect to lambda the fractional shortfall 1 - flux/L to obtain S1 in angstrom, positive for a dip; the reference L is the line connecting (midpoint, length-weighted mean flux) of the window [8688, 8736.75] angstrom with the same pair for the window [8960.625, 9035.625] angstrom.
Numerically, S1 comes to -0.5 angstrom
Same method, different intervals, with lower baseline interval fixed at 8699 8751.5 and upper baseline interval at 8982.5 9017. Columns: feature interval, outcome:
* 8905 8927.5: 0.6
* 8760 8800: -0.4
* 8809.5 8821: 0.2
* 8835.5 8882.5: 0.5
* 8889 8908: -1.1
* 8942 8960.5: 0.1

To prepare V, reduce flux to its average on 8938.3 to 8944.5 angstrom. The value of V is 61.5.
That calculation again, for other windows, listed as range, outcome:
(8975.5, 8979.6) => 61.8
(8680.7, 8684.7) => 53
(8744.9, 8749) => 49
